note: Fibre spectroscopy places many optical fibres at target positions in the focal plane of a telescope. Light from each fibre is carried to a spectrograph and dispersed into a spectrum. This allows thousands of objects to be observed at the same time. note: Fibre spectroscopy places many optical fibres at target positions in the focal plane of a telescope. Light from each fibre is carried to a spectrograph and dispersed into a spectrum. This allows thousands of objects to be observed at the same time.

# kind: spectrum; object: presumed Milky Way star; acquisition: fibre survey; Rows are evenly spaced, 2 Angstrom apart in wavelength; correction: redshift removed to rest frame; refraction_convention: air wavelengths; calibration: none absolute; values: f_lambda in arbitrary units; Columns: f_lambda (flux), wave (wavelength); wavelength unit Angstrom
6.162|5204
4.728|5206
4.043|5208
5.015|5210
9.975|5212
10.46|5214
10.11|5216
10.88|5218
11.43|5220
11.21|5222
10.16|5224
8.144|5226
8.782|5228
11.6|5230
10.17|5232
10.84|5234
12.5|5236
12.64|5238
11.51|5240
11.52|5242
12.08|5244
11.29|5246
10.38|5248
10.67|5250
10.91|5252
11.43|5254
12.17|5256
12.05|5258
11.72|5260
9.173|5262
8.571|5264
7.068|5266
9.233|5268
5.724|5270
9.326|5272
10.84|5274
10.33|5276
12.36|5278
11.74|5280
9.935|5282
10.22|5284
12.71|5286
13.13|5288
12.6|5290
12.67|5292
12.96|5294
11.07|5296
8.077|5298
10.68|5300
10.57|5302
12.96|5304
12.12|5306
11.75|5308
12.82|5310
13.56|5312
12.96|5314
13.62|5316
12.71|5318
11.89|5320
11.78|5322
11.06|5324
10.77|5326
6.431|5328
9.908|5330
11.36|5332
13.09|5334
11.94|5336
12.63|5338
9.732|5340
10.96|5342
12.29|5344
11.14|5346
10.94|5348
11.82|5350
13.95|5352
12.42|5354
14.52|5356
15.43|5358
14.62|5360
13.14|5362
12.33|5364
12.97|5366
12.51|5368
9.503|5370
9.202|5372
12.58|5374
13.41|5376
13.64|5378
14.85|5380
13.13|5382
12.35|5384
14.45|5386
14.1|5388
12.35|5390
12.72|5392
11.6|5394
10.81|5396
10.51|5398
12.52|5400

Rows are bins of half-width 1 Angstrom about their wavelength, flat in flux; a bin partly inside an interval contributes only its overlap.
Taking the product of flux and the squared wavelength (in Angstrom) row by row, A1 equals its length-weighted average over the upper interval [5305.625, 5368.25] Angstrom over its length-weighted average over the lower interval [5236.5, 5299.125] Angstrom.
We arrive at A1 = 1.15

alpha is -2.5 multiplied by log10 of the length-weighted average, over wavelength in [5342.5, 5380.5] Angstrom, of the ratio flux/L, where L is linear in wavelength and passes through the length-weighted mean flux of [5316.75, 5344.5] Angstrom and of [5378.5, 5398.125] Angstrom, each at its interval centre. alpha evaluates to -0.053 mag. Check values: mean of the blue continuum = 11.2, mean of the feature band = 12.6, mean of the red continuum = 12.8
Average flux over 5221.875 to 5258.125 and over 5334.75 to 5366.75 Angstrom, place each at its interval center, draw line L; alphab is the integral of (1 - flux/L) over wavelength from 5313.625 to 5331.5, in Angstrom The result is 1.43 Angstrom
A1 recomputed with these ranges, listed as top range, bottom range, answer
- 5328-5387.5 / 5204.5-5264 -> 1.27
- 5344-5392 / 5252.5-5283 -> 1.32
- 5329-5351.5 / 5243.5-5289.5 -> 1.12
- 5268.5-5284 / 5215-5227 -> 0.99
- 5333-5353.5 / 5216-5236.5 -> 1.18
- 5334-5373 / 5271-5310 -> 1.10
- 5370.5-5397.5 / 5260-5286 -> 1.35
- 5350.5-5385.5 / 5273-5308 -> 1.16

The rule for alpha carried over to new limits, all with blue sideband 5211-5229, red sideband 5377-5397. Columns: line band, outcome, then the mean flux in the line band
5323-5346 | 0.11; 10.9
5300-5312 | -0.04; 12.1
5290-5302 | 0.02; 11.2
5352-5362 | -0.13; 14.1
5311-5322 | -0.09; 12.8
